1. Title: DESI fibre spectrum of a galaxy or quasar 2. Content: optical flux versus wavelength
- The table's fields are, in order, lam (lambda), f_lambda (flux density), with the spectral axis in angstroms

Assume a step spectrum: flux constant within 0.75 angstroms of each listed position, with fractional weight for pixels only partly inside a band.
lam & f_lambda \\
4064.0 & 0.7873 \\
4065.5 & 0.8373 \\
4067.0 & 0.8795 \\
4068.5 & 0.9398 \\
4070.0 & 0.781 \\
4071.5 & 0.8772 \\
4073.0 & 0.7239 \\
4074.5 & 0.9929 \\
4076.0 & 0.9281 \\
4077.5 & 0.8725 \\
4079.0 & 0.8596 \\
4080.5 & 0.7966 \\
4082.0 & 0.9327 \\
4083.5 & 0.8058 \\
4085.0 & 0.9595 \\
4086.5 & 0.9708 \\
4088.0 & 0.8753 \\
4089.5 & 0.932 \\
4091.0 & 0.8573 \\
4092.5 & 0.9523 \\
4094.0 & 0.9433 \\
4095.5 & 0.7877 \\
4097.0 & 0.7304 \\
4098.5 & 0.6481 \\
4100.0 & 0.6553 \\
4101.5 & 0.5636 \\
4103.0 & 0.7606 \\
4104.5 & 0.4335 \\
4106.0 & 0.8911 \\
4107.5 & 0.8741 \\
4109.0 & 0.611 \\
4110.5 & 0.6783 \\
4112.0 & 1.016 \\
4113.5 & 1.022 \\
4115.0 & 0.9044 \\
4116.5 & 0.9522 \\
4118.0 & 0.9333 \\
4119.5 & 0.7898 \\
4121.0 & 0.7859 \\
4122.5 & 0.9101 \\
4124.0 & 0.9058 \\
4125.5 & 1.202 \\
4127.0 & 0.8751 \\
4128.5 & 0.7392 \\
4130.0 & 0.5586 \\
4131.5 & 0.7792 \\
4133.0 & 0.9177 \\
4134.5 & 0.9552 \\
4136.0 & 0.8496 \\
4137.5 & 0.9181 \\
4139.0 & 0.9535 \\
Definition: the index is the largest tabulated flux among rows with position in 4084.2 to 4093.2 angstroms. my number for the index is 0.9708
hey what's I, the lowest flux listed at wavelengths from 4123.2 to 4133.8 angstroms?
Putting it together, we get 0.5586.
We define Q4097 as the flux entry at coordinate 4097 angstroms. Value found 0.7304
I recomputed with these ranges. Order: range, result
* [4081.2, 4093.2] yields 0.8058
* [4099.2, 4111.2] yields 0.4335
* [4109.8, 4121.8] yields 0.6783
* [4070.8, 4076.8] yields 0.7239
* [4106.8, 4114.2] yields 0.611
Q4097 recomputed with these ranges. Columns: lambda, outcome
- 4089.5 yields 0.932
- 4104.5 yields 0.4335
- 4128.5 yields 0.7392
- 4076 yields 0.9281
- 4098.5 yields 0.6481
